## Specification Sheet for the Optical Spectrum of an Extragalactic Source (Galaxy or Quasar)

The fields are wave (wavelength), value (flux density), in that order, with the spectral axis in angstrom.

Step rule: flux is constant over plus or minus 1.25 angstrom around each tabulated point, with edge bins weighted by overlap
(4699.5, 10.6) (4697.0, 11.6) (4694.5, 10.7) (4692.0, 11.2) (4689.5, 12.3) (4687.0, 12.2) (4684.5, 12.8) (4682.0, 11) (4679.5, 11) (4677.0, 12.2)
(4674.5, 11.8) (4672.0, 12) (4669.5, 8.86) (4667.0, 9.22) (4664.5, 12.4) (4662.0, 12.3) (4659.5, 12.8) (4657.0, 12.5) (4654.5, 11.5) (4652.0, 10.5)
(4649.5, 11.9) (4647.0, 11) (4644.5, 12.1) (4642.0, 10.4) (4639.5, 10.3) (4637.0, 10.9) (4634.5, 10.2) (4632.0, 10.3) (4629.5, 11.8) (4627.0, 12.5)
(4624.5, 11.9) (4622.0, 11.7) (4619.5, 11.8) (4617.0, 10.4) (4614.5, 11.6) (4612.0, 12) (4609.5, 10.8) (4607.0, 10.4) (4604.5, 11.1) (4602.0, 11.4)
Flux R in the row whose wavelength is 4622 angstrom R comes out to 11.7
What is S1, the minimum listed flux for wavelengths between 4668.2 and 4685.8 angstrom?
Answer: 8.86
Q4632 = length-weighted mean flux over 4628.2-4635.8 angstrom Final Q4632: 10.8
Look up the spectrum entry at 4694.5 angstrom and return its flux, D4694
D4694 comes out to 10.7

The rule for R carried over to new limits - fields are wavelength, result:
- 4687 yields 12.2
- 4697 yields 11.6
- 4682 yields 11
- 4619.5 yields 11.8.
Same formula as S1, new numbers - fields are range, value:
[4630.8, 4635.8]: 10.2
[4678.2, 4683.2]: 11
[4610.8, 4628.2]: 10.4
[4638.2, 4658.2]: 10.3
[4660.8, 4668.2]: 9.22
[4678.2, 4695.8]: 10.7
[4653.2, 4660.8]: 11.5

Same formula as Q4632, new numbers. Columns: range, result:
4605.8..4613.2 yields 11.1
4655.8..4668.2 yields 11.9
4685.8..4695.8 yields 11.6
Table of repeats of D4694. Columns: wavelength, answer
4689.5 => 12.3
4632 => 10.3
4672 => 12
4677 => 12.2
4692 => 11.2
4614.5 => 11.6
